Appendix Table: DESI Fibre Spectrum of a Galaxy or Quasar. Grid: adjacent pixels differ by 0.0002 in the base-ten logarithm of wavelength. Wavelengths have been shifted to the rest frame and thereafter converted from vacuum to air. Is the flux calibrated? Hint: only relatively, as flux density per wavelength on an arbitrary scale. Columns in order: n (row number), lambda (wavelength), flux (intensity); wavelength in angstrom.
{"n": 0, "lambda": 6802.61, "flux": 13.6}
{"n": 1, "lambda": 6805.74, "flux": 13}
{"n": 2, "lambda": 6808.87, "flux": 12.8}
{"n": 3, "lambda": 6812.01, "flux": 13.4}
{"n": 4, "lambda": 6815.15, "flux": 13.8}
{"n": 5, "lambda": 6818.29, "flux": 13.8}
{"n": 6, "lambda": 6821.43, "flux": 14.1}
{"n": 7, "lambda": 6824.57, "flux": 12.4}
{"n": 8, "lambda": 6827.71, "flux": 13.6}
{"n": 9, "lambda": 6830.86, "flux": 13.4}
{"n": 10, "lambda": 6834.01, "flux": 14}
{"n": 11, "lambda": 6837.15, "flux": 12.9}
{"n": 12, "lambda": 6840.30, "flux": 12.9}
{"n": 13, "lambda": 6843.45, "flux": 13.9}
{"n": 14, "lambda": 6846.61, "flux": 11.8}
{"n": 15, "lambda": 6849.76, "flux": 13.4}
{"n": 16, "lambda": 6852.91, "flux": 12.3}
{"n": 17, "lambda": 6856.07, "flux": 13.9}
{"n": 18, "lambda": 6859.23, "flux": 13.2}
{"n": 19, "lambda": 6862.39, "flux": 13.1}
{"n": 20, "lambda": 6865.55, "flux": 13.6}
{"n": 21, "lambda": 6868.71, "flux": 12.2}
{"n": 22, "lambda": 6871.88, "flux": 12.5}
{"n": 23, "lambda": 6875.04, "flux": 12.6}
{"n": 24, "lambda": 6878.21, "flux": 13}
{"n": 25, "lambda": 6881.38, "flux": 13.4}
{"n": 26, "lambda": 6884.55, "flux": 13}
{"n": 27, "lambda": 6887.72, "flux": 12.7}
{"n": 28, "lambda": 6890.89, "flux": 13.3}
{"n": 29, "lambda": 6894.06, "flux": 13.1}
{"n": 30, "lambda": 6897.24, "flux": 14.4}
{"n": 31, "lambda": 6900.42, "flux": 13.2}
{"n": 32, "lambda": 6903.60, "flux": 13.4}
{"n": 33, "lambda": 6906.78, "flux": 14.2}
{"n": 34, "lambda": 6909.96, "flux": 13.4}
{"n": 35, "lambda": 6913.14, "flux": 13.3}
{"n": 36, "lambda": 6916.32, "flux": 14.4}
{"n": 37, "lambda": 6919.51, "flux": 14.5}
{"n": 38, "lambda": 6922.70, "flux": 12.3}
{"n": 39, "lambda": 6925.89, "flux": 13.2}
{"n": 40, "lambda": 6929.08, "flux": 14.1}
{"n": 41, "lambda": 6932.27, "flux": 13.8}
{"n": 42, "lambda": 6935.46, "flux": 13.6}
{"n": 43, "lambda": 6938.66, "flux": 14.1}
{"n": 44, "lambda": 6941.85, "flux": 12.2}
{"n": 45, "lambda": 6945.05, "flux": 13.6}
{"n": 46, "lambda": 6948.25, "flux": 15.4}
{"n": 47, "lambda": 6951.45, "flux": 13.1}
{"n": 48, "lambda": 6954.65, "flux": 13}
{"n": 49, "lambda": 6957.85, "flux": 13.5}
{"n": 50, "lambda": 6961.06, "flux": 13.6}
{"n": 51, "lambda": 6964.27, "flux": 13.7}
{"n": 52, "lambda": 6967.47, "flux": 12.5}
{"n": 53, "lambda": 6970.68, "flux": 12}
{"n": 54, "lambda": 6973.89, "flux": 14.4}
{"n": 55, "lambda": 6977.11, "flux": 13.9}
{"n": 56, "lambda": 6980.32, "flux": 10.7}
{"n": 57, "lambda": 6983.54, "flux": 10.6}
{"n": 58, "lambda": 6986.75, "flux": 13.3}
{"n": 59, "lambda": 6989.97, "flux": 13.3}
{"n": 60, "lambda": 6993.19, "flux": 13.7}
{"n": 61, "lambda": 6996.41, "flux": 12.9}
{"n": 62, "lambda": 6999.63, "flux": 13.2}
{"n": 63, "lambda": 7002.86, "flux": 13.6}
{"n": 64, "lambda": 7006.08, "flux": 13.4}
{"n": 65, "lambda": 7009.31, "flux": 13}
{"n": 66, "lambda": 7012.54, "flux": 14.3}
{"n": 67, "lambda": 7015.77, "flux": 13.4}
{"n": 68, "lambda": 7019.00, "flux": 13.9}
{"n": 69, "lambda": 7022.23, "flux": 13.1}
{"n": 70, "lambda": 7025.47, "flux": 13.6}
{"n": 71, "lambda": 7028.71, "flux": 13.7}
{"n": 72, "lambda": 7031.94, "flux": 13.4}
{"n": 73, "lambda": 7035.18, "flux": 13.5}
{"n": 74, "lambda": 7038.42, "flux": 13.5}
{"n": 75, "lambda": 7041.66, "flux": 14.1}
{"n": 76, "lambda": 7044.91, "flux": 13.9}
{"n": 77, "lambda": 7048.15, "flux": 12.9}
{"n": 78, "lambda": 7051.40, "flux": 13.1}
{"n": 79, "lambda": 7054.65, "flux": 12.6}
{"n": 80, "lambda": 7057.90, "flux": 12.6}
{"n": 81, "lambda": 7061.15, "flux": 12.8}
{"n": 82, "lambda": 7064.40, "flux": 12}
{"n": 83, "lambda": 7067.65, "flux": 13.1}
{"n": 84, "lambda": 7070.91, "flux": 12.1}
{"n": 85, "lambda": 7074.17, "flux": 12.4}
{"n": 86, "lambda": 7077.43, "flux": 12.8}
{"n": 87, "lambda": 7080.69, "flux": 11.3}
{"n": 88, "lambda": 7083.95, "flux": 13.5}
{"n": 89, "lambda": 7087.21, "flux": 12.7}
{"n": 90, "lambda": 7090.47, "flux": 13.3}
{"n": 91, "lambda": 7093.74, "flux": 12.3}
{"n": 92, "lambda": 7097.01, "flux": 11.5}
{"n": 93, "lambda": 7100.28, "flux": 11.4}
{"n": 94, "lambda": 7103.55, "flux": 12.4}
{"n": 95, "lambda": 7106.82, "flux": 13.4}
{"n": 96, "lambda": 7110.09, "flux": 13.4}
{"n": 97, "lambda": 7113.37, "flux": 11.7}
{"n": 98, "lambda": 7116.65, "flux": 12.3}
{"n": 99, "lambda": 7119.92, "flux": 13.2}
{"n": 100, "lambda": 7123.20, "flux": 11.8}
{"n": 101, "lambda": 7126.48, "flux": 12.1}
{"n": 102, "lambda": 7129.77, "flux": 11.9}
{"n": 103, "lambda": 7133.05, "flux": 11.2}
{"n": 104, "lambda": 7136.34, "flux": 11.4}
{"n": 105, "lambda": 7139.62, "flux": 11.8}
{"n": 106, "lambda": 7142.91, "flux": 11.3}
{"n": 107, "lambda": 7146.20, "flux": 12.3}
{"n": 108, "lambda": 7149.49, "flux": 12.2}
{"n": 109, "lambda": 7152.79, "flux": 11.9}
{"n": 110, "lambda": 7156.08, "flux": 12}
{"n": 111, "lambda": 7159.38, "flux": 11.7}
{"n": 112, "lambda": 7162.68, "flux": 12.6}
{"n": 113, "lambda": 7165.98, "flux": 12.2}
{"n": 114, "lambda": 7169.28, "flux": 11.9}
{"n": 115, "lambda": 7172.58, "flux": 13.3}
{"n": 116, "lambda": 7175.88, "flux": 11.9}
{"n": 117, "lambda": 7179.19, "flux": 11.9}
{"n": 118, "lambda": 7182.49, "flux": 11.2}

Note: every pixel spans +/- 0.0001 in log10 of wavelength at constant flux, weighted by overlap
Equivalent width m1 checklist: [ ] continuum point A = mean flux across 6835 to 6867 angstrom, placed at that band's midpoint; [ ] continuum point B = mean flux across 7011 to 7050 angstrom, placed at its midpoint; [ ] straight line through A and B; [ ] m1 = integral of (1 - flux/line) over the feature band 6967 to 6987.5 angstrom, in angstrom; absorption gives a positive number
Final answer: 1.5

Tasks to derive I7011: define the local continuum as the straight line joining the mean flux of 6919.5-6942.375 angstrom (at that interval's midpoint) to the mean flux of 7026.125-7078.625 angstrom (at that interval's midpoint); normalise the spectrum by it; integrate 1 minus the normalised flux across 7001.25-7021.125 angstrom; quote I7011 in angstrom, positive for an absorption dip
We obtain -0.6 angstrom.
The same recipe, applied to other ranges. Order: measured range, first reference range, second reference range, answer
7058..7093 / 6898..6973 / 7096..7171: -0.3 angstrom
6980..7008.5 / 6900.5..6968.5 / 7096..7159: 0.6 angstrom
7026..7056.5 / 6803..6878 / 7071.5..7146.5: -2.3 angstrom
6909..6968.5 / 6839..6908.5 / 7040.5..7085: -2.5 angstrom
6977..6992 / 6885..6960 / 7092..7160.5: 1.0 angstrom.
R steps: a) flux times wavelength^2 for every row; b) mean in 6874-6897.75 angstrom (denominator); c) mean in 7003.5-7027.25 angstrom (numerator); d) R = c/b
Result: 1.07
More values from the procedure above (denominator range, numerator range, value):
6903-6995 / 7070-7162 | 0.96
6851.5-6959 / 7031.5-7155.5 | 0.98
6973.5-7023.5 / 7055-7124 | 0.98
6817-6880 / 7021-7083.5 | 1.05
